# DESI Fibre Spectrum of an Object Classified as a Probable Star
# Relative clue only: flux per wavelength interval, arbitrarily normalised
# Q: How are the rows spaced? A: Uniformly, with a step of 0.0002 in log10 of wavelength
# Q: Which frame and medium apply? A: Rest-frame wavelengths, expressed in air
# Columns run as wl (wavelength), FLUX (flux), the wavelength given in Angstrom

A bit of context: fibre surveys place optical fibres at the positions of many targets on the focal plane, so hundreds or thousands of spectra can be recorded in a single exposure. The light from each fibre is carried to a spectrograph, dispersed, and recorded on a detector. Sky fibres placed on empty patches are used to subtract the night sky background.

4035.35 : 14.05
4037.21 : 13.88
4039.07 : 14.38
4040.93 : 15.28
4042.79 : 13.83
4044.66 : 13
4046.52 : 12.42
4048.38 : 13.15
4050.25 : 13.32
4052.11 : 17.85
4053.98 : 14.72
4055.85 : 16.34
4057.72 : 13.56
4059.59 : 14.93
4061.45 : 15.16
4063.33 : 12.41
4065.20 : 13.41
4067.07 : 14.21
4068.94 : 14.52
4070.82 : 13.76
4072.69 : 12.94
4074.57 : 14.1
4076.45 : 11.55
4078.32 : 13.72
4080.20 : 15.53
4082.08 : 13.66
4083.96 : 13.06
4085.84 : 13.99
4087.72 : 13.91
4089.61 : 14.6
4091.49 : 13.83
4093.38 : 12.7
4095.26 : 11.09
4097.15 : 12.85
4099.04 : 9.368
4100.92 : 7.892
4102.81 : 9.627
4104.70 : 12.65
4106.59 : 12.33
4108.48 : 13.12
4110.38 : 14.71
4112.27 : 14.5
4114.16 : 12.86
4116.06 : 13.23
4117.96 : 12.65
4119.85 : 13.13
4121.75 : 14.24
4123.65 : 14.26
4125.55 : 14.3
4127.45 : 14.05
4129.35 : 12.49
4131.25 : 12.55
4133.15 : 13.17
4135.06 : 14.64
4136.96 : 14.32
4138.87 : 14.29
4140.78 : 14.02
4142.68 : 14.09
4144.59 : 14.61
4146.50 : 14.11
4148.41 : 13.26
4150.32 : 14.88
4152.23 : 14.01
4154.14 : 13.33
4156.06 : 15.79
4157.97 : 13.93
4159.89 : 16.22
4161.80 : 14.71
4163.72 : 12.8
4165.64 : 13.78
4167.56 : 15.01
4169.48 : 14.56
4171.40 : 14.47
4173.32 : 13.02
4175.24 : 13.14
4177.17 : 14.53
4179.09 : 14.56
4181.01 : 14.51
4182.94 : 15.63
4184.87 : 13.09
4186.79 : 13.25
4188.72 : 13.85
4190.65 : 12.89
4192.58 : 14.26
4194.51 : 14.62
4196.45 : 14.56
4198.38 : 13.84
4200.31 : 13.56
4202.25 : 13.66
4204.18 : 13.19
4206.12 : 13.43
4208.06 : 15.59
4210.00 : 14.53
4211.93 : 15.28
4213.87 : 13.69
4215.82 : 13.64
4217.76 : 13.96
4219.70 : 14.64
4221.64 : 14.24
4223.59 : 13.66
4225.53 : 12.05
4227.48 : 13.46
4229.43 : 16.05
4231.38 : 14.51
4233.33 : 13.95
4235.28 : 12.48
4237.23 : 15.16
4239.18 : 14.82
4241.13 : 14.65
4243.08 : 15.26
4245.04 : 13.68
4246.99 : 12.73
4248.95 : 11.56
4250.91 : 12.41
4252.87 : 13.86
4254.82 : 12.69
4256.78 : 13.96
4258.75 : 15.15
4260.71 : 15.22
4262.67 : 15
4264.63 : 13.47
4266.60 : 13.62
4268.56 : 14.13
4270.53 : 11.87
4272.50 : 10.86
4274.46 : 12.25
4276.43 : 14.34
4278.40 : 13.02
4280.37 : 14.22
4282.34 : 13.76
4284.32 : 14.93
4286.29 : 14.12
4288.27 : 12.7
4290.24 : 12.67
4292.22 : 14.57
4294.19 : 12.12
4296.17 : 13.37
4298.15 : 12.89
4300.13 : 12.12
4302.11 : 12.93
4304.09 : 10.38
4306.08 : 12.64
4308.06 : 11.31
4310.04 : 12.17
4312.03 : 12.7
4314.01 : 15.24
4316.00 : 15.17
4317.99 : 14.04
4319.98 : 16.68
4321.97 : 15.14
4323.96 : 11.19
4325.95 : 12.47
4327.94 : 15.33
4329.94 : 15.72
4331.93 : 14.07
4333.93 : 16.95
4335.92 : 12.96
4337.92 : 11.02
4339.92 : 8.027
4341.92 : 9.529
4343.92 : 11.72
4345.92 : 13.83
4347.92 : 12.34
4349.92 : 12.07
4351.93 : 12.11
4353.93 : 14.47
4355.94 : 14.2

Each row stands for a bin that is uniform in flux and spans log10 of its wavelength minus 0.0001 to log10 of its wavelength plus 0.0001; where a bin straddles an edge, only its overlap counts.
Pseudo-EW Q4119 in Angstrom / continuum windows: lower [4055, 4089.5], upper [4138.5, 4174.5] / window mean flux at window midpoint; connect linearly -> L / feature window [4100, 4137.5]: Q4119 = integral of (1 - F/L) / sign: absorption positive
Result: 2.9 Angstrom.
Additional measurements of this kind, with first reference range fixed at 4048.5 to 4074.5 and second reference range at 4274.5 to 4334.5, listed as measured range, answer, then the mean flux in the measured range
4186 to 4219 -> -0.2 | 14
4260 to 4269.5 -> -0.4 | 14.3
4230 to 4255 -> 0.1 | 13.7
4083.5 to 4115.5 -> 3.8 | 12.5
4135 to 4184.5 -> -0.9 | 14.3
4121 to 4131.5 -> 0.3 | 13.7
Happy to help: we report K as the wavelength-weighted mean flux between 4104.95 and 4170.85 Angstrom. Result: 13.9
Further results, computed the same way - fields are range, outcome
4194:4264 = 14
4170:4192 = 13.9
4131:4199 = 14.1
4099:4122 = 12.4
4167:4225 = 14.1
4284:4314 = 12.8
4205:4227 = 14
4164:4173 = 14.2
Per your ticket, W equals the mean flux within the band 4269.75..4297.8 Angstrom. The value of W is 13.2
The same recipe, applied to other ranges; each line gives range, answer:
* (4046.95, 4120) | 13.3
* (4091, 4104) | 11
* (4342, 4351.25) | 12.2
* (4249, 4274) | 13.4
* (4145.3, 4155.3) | 14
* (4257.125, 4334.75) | 13.6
